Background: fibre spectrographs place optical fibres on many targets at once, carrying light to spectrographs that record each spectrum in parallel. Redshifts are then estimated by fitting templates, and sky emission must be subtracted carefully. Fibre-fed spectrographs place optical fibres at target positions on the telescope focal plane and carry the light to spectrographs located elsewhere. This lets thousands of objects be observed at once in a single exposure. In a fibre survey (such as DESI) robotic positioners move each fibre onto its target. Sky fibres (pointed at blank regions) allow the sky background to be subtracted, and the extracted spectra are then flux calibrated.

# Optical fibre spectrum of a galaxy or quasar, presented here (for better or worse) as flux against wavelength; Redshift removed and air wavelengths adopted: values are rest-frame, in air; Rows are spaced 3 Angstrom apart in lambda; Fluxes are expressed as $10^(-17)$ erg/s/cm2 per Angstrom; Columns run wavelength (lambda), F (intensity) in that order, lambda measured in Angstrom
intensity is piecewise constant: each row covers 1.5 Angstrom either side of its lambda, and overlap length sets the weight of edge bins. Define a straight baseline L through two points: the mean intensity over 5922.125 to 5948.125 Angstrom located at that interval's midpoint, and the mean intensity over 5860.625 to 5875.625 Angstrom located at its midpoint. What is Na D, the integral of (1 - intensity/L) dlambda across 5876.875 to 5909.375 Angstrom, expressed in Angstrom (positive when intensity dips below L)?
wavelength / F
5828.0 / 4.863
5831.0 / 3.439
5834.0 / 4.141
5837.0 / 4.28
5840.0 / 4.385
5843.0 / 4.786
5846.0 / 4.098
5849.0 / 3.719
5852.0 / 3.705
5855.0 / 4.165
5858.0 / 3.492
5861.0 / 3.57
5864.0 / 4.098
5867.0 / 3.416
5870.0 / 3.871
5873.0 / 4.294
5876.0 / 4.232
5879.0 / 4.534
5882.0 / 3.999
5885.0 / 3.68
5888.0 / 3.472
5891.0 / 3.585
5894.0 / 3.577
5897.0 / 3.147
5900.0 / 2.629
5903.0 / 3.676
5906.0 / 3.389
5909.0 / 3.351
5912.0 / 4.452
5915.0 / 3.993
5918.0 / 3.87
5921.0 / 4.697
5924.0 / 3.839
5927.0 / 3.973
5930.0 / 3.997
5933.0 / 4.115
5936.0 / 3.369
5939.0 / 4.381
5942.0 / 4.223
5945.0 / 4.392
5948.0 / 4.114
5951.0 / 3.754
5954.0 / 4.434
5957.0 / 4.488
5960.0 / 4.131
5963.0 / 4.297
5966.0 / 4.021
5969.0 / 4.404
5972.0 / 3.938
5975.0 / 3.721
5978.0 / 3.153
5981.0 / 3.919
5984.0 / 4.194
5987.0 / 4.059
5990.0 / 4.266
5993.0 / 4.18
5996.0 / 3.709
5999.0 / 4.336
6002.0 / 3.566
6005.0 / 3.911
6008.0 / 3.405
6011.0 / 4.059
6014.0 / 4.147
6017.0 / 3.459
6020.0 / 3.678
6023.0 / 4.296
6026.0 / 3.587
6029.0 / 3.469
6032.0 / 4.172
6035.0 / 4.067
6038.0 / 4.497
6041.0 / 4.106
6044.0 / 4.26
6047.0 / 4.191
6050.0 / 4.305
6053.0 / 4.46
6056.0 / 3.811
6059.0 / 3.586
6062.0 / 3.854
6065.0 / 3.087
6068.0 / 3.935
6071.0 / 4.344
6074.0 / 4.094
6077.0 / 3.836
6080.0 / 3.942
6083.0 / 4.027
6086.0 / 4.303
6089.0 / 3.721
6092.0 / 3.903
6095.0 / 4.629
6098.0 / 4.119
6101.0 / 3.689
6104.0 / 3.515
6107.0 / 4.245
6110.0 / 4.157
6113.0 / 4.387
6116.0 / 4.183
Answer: 3.2 Angstrom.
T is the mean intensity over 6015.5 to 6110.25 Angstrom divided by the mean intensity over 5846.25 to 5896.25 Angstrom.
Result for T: 1.04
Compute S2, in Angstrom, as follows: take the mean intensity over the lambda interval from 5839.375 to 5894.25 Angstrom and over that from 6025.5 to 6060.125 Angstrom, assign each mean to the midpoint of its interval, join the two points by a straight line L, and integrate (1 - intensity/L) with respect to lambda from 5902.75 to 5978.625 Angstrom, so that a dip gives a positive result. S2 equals -0.7 Angstrom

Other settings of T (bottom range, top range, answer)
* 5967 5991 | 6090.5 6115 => 1.03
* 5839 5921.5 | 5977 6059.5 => 1.03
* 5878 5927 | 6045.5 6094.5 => 1.06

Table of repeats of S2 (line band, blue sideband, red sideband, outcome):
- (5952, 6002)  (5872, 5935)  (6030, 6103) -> -1.8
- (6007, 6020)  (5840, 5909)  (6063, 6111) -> 0.4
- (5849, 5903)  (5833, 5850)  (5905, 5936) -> 5.1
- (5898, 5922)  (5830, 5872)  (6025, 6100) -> 1.5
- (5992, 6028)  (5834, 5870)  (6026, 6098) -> 1.4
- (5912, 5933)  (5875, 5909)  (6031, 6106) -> -2.4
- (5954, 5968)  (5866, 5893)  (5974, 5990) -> -1.4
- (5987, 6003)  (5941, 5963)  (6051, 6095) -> 0.4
